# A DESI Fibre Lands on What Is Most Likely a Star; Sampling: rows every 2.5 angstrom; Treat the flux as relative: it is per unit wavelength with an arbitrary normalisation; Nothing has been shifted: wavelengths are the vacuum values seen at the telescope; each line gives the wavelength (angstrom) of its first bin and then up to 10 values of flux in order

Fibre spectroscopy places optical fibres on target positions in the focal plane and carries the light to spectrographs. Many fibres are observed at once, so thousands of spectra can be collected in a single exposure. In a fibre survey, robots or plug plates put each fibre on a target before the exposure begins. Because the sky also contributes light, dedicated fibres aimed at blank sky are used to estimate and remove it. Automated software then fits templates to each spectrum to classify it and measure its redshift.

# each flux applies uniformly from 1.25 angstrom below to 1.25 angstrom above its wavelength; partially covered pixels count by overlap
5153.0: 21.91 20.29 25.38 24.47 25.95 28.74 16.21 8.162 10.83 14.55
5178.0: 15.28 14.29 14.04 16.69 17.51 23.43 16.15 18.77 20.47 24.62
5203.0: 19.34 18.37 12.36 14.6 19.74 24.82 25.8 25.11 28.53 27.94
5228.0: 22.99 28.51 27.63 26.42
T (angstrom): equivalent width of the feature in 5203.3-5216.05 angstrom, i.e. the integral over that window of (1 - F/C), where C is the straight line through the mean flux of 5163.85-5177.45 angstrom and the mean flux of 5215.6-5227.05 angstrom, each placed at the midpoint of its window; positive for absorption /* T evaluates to 3.4 angstrom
